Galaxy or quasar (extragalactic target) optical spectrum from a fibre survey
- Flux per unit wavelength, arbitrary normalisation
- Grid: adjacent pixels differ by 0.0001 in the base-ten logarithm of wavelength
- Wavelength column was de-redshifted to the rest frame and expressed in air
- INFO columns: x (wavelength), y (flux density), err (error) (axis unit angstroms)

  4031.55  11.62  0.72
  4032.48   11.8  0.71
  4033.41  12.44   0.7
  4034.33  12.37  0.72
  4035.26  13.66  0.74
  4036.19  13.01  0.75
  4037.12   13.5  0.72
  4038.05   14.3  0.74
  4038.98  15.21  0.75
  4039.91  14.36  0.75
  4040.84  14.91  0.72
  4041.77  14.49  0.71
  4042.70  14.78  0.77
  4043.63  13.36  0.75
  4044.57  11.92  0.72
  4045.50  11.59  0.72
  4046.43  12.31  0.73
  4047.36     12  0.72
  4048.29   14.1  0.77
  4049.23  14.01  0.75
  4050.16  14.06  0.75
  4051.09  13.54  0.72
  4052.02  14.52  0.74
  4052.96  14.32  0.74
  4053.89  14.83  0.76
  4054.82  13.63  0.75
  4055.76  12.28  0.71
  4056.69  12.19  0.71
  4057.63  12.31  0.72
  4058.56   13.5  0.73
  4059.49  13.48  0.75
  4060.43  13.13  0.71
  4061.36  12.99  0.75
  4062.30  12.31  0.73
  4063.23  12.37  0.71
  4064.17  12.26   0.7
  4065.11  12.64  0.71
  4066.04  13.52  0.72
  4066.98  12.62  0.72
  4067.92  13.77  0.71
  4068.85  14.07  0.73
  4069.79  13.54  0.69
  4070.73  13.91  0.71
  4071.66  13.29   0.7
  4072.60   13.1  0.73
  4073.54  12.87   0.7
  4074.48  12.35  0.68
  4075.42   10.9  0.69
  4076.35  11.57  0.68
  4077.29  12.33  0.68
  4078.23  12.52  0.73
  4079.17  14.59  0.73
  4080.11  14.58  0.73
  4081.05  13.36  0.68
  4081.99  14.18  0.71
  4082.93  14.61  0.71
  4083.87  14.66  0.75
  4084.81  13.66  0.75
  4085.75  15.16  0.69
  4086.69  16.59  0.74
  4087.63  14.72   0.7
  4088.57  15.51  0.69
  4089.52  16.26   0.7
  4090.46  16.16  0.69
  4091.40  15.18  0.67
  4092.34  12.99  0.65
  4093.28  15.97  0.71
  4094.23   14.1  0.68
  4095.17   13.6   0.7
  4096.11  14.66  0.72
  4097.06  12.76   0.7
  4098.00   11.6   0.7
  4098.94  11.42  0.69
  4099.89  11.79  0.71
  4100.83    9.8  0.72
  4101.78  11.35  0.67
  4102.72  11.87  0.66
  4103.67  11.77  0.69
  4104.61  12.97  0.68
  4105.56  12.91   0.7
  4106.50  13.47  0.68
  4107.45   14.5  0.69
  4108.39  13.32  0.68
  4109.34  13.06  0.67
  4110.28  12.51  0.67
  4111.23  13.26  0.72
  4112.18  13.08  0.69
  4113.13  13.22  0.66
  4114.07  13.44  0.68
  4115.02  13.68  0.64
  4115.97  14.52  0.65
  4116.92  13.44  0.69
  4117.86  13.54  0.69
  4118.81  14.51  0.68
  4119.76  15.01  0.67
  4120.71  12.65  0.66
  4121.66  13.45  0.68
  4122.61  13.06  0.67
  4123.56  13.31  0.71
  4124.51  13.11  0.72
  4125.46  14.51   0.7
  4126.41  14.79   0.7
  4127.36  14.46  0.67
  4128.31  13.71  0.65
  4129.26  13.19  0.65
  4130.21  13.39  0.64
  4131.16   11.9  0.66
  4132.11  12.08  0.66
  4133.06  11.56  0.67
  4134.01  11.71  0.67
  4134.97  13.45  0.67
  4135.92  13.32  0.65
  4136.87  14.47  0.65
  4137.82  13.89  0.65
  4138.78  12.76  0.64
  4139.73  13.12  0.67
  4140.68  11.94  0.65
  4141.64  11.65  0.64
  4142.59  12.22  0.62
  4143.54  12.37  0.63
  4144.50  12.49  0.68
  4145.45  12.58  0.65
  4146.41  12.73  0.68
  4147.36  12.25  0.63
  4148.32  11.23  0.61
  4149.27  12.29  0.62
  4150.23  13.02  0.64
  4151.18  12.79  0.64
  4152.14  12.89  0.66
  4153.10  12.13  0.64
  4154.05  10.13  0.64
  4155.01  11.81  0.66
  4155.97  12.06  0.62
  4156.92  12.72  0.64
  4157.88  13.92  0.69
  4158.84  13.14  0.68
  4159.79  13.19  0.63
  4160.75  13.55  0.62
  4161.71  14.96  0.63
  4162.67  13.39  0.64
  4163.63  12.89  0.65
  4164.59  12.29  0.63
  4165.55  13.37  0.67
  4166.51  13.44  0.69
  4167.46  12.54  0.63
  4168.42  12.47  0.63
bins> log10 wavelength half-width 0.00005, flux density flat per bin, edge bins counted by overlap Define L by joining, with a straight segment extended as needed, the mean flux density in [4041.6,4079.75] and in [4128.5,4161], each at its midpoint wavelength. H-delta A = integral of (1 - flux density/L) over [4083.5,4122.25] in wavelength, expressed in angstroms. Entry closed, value -2.28 angstroms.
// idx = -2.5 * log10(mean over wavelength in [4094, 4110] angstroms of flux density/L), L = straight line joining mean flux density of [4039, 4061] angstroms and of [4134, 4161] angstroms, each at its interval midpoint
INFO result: 0.03 mag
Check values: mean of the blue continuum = 13.5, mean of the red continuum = 12.6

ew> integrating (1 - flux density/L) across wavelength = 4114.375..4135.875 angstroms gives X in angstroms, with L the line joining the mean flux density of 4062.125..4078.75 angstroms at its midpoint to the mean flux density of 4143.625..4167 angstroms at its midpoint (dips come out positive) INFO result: -1.1 angstroms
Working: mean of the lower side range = 12.8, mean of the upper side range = 12.7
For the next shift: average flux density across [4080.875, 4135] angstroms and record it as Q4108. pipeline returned 13.5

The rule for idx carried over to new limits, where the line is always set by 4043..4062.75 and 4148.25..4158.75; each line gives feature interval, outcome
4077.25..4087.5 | -0.11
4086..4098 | -0.15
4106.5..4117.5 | -0.06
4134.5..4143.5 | -0.04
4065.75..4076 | 0.00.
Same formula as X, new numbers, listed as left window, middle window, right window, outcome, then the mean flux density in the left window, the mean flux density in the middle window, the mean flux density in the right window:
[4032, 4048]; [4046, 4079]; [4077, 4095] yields 2.0 angstroms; 13.3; 13.1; 14.6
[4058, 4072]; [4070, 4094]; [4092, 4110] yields -1.9 angstroms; 13.2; 14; 12.8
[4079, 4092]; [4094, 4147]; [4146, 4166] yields 3.1 angstroms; 14.9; 13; 12.7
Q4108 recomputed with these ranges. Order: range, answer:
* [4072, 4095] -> 14.1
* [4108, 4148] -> 13.1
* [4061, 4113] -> 13.4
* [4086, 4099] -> 14.5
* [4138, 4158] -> 12.3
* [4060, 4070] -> 13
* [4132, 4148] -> 12.6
